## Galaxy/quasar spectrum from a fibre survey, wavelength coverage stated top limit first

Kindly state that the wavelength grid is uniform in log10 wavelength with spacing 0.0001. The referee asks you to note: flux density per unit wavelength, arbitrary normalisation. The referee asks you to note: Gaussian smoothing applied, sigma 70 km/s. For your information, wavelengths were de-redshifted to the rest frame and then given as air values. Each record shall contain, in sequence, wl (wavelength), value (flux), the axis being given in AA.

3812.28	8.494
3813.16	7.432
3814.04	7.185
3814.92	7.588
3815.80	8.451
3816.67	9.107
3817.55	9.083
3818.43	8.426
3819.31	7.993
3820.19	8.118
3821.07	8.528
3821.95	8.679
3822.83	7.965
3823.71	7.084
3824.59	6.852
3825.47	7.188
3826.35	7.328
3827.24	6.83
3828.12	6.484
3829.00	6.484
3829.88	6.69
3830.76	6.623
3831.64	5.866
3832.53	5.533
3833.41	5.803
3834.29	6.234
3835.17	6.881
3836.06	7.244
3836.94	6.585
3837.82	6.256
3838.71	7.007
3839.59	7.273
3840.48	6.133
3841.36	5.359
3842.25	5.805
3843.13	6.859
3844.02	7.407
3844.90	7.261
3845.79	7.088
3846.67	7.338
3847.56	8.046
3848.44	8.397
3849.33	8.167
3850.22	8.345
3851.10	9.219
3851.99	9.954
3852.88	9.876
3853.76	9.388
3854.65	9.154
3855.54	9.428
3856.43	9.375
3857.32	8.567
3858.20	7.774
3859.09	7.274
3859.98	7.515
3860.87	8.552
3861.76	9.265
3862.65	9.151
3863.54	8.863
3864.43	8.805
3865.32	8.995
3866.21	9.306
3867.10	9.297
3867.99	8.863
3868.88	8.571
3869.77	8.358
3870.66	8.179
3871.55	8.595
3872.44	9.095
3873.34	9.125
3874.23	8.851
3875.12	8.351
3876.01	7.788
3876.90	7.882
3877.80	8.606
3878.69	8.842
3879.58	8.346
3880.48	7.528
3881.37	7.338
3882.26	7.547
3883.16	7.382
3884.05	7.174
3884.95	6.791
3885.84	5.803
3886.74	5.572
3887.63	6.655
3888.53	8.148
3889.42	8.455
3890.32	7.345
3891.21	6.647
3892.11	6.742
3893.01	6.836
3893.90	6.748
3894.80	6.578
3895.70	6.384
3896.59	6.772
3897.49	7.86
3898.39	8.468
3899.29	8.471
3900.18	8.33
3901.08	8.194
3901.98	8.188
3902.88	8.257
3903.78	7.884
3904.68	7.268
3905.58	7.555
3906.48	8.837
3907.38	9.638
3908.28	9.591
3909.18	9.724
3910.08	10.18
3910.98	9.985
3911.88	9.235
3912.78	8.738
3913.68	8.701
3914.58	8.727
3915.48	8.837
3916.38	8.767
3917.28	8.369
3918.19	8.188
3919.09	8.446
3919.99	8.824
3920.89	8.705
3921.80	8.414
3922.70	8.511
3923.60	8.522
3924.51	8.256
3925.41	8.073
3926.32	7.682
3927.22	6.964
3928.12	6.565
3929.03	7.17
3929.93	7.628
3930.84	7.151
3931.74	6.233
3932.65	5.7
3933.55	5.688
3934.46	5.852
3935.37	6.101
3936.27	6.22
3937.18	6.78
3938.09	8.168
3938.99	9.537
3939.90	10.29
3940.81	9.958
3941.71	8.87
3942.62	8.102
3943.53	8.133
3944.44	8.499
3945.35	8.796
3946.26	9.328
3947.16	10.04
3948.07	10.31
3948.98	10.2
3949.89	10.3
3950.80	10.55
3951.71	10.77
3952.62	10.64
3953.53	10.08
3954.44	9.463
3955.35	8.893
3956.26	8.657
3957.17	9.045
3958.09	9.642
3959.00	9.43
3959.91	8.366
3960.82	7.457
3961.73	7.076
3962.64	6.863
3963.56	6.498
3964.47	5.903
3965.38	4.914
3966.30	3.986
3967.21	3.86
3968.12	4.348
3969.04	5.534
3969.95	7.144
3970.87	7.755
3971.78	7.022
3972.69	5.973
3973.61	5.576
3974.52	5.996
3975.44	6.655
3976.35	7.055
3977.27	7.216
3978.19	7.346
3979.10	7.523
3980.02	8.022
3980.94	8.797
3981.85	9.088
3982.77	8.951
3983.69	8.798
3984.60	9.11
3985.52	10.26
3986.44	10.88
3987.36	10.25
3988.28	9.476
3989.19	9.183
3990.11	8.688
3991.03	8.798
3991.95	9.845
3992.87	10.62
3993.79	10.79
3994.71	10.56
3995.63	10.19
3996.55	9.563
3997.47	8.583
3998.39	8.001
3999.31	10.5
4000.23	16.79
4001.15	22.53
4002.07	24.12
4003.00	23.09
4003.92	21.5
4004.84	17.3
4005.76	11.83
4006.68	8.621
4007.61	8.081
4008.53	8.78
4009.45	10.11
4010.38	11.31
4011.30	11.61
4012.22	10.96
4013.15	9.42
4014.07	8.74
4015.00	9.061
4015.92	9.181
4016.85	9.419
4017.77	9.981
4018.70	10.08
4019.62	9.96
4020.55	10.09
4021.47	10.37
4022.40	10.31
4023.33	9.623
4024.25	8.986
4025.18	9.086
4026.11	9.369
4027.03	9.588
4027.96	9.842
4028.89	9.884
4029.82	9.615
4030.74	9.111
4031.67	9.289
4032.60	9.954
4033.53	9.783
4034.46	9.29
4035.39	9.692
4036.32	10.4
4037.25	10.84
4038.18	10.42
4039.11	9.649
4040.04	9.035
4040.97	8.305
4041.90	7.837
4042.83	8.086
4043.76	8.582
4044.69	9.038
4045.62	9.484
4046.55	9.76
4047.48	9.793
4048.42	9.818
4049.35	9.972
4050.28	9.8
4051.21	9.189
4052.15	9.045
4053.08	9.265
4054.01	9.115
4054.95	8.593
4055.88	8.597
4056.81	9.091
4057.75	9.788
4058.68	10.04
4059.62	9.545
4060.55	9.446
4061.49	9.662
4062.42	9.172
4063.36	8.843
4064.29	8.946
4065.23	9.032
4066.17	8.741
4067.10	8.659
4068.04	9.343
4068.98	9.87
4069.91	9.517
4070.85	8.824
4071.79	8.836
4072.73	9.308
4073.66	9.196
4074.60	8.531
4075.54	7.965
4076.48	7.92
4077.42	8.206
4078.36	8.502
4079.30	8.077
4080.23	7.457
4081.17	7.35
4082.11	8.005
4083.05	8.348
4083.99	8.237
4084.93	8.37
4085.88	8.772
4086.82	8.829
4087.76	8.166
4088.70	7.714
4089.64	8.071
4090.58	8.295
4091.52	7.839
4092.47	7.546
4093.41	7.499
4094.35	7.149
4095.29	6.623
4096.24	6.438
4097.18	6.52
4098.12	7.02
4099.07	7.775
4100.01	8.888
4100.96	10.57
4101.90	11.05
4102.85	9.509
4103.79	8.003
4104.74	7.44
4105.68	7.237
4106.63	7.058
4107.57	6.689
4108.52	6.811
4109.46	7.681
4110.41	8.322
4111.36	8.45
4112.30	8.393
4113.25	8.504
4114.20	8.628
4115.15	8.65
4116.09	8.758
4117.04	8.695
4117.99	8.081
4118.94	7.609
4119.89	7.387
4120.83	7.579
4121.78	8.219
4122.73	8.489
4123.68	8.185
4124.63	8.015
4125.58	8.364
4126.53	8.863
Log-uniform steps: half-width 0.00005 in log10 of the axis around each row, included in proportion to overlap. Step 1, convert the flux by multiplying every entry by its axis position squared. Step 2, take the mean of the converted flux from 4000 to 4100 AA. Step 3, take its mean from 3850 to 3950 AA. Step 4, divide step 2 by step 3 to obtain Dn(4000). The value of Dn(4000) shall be 1.26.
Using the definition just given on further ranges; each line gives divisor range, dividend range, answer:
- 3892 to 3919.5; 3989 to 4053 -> 1.35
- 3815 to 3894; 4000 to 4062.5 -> 1.48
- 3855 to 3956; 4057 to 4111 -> 1.11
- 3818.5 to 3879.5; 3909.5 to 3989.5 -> 1.08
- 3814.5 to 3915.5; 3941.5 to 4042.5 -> 1.29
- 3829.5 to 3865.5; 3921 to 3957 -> 1.15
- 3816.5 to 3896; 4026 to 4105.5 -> 1.27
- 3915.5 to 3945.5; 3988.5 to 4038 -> 1.46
